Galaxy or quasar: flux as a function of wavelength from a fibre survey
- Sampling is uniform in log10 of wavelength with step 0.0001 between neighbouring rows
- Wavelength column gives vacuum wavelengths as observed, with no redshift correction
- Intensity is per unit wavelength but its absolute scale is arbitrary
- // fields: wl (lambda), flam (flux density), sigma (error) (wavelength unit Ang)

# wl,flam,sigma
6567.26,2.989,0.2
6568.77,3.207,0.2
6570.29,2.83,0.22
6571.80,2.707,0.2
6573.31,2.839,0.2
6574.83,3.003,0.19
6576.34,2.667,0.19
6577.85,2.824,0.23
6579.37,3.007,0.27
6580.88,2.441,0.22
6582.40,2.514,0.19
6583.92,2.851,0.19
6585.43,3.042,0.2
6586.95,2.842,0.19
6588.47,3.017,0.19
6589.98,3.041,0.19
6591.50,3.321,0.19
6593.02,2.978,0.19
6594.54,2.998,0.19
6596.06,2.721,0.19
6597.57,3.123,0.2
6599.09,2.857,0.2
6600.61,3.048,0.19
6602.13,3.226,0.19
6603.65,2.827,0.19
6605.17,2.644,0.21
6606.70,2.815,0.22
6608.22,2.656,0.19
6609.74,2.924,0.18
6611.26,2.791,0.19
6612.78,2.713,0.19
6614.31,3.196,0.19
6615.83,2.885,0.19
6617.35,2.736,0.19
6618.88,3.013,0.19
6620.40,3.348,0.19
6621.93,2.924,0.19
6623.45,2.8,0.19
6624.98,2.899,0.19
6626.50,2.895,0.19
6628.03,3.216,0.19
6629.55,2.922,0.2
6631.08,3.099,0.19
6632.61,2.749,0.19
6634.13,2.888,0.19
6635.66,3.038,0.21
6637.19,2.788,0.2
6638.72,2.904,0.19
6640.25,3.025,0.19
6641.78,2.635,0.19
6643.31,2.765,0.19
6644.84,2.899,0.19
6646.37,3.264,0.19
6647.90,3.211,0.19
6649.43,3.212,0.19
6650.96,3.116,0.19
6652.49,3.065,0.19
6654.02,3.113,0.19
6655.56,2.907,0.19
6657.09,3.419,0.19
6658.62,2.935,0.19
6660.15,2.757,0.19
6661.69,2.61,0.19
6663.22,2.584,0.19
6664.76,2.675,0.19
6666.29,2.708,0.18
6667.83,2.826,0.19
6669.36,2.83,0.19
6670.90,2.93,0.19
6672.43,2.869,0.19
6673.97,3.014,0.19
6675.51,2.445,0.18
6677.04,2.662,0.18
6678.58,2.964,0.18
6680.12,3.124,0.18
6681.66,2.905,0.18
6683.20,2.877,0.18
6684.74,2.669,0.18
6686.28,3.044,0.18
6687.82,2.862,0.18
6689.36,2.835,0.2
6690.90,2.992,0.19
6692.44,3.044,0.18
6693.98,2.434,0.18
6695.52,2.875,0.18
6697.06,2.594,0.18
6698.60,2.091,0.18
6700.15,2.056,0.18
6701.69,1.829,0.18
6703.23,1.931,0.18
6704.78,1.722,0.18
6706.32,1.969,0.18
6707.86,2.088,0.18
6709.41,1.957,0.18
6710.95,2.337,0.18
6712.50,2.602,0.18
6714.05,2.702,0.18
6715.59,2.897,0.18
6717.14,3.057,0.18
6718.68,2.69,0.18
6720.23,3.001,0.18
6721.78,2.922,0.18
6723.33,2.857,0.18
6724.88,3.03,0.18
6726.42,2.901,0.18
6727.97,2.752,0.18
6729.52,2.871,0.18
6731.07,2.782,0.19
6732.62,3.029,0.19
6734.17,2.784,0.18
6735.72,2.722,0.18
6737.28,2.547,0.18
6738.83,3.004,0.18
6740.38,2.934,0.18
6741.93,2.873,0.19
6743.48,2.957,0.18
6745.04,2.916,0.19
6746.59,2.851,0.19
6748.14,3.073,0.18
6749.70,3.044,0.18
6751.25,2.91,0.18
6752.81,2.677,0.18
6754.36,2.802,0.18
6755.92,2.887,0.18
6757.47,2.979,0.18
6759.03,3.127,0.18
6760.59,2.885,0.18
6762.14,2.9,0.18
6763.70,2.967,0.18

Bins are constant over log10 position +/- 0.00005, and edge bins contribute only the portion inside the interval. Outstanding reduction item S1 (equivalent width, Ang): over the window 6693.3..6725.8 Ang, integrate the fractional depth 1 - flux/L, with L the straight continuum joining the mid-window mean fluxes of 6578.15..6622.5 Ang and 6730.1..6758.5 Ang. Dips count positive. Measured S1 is 4.8 Ang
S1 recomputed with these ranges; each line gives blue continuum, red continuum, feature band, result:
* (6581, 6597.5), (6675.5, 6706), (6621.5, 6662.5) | -3.21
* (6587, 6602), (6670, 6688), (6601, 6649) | 0.48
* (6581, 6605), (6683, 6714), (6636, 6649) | -1.17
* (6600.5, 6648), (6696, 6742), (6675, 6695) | -1.01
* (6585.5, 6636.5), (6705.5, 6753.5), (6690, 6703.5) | 1.76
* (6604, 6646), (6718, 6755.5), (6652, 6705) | 2.89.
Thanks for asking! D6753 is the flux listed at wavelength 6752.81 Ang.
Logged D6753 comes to 2.677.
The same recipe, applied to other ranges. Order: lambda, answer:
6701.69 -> 1.829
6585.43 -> 3.042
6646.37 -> 3.264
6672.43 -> 2.869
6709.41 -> 1.957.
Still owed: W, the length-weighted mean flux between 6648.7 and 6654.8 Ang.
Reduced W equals 3.12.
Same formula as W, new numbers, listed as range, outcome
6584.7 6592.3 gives 3.05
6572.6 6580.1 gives 2.87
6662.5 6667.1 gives 2.65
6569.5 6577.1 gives 2.81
